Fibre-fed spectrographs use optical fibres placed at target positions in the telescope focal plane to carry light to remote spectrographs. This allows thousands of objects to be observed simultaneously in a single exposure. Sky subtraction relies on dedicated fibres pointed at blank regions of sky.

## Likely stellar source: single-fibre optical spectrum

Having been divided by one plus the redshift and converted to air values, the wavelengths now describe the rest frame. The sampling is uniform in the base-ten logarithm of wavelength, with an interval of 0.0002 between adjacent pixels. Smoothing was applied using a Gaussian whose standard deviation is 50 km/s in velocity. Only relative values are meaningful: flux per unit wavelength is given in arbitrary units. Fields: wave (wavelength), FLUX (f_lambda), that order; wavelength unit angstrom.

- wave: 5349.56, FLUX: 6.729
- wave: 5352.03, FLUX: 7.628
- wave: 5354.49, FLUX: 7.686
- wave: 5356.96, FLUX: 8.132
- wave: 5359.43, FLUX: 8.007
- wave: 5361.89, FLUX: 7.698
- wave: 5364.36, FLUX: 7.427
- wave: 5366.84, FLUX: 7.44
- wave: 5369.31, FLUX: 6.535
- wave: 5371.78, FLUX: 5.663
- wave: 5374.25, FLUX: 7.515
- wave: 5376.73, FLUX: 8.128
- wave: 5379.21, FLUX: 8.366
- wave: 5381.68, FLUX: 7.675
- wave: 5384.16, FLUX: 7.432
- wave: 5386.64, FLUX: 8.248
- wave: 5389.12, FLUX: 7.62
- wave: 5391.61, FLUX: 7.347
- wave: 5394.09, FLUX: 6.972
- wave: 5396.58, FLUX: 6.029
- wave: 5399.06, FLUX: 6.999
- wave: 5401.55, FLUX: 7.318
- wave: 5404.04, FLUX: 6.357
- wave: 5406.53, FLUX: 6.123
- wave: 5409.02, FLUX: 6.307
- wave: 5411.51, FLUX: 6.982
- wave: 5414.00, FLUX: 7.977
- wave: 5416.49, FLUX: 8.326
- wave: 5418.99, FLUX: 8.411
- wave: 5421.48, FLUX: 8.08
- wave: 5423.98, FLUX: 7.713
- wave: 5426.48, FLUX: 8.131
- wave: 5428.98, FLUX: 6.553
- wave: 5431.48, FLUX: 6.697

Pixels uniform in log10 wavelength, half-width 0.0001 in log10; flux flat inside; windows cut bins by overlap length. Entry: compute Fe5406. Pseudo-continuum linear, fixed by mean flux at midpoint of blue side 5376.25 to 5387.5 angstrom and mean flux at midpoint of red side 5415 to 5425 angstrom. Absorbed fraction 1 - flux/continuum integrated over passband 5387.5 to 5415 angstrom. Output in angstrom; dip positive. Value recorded 3.8 angstrom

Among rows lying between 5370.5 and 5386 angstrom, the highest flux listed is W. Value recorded 8.366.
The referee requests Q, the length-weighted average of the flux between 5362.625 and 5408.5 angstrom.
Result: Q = 7.17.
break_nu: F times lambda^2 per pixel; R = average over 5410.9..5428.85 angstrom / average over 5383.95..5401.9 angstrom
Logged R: 1.10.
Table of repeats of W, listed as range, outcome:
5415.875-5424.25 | 8.411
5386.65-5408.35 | 7.62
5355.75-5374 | 8.132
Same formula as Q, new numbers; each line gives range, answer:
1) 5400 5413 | 6.65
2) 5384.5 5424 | 7.29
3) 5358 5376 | 7.22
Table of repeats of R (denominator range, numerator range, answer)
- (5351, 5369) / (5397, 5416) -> 0.92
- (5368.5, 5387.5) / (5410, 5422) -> 1.08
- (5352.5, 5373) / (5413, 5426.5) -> 1.13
